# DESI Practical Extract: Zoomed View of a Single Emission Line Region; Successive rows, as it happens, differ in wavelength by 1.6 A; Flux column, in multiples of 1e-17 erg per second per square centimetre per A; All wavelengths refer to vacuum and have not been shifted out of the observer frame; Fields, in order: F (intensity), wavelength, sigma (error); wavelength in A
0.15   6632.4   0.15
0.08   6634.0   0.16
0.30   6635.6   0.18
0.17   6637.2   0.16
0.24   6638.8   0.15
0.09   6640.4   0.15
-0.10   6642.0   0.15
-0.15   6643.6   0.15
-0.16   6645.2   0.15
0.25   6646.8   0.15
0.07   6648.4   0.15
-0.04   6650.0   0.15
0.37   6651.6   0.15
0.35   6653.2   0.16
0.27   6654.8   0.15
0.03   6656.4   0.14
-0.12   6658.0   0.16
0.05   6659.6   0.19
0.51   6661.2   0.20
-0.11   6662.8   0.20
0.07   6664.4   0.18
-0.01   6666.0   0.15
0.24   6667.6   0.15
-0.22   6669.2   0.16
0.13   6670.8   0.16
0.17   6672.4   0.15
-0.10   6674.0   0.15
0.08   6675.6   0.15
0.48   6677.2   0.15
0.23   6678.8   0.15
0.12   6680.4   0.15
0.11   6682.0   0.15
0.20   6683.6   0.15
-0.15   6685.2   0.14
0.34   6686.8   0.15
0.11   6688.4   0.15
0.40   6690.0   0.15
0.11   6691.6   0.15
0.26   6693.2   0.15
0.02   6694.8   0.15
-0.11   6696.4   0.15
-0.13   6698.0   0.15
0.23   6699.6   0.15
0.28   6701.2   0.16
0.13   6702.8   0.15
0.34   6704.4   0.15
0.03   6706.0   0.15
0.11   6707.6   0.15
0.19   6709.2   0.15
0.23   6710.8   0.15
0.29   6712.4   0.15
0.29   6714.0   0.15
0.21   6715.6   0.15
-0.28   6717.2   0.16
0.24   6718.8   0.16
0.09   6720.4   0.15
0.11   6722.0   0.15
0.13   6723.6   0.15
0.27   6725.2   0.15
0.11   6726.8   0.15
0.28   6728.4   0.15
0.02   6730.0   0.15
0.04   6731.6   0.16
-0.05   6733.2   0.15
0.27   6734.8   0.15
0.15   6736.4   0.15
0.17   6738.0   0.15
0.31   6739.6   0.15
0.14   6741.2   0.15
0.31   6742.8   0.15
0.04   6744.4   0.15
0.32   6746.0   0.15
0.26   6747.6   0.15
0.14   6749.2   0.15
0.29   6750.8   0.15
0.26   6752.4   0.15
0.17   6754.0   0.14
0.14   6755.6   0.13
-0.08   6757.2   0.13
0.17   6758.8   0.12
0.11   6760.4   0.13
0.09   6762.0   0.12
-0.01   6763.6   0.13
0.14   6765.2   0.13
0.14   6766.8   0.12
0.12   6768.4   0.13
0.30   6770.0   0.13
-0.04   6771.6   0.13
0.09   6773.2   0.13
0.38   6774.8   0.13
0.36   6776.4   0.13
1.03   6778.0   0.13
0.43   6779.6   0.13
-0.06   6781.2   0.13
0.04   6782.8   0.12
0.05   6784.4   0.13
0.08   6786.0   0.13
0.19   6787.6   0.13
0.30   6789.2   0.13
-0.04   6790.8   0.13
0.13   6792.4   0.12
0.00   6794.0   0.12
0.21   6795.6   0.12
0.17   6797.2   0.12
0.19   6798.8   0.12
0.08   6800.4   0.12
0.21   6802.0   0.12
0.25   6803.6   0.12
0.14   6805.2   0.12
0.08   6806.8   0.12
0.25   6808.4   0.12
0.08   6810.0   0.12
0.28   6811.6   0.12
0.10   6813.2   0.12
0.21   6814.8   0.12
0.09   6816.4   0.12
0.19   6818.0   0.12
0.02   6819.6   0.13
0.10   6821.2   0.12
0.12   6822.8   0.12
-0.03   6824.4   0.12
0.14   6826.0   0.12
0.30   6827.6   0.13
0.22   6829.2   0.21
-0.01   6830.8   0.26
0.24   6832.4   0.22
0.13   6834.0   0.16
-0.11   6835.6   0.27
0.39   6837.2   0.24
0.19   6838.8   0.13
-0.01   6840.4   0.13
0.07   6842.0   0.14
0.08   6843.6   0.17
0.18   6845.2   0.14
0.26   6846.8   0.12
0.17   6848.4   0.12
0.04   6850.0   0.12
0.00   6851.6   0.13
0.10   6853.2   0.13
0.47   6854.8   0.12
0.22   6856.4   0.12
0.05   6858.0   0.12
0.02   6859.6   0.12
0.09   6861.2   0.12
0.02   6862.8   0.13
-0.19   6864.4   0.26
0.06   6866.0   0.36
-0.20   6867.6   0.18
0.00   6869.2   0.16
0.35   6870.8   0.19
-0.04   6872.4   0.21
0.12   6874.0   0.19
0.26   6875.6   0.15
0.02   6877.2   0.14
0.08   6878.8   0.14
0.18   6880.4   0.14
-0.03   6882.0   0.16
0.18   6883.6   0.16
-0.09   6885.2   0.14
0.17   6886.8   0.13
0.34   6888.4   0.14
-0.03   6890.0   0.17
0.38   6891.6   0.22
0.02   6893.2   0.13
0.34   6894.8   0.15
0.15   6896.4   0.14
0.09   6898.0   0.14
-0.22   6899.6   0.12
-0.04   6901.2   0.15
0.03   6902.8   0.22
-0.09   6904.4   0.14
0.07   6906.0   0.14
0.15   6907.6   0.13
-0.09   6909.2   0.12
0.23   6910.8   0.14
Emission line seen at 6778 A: H-gamma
